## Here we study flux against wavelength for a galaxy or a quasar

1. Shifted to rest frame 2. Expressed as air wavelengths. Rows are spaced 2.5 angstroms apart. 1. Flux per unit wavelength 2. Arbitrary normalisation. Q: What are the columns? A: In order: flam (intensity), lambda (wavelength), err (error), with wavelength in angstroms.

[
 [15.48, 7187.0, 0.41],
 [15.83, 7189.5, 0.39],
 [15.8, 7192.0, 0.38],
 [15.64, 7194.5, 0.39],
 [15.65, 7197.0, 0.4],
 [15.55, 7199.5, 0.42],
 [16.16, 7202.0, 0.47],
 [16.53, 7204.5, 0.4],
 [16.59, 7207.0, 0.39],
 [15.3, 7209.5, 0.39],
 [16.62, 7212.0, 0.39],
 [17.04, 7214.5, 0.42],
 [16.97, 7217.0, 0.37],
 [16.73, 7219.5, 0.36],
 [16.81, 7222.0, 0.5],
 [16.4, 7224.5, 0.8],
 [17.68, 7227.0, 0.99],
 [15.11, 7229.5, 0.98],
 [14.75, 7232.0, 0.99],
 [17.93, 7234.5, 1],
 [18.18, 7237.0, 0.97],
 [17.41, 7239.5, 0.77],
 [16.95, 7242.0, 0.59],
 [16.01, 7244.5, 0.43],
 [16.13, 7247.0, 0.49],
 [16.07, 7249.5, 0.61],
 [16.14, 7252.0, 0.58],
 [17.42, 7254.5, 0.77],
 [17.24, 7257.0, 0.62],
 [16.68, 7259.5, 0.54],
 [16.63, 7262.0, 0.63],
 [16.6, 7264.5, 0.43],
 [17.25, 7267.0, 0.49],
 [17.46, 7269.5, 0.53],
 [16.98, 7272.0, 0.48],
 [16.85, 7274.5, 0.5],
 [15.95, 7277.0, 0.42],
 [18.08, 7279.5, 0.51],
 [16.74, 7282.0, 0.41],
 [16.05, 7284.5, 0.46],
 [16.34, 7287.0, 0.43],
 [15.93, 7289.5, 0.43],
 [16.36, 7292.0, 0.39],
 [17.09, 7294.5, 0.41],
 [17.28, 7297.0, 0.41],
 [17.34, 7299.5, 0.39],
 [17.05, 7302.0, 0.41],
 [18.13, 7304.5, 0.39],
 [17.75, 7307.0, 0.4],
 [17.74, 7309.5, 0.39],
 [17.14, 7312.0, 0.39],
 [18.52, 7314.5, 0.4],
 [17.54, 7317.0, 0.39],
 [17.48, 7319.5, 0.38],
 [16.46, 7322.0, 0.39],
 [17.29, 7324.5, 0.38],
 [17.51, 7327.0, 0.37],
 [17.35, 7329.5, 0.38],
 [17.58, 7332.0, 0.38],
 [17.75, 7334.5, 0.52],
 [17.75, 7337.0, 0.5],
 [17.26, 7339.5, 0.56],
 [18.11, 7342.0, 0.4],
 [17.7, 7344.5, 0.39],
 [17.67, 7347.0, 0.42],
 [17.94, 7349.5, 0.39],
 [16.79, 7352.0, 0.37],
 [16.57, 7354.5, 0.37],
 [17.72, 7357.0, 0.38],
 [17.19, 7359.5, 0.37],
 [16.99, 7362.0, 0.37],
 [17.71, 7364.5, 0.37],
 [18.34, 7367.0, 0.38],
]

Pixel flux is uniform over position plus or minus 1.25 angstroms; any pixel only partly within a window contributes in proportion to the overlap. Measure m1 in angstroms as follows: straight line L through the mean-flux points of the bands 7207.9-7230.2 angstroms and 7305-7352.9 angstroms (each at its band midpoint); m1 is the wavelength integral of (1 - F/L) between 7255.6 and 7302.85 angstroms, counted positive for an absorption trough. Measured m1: 0.7 angstroms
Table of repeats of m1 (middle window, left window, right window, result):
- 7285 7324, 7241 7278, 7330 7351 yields 0.14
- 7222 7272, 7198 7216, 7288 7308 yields -0.36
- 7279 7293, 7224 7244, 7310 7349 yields 0.57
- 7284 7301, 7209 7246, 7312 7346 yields 0.57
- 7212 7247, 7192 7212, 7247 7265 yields -0.93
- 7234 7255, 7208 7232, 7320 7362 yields -0.30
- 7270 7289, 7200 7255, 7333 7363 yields 0.27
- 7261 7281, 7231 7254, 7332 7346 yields -0.01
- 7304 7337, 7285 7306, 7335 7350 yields -0.39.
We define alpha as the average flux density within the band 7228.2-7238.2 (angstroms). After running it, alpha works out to 16.5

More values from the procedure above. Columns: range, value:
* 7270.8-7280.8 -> 17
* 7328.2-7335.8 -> 17.6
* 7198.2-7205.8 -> 16.1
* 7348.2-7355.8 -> 17.1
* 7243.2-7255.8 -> 16.4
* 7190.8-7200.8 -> 15.7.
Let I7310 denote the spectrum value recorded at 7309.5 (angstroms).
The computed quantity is 17.74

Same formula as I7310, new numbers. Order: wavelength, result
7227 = 17.68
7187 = 15.48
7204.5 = 16.53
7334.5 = 17.75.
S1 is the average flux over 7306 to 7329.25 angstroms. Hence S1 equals 17.5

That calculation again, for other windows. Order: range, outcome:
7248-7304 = 16.8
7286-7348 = 17.4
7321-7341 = 17.4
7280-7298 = 16.6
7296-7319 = 17.6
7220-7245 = 16.7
